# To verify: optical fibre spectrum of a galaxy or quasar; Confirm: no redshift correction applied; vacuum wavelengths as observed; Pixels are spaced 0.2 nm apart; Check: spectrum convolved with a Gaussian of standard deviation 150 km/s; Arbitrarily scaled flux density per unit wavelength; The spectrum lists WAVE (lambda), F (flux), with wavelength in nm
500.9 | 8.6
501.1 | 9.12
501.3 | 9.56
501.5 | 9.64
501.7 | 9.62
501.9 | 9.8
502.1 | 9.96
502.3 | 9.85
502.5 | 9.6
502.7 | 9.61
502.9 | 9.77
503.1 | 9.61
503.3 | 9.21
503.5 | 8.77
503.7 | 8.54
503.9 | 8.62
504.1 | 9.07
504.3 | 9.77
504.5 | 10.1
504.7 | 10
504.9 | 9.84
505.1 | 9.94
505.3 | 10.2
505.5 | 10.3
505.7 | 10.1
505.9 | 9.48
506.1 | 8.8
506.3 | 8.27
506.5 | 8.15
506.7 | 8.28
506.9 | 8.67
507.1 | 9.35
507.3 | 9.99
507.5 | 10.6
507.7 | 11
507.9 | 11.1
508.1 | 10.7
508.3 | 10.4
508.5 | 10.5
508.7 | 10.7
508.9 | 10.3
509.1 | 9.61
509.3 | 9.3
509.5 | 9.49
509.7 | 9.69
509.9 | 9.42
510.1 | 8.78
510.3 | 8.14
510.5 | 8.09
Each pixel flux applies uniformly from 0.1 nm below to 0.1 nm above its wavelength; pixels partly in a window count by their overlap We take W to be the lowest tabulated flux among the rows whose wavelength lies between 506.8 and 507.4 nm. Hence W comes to 8.67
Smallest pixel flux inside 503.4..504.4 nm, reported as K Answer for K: 8.54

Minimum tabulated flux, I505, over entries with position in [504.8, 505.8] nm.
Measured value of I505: 9.84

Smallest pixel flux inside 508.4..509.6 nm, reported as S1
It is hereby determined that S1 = 9.3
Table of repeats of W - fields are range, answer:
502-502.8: 9.6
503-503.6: 8.77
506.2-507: 8.15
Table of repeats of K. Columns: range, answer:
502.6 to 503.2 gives 9.61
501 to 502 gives 9.12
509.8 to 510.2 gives 8.78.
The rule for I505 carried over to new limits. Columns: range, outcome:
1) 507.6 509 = 10.3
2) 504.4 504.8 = 10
